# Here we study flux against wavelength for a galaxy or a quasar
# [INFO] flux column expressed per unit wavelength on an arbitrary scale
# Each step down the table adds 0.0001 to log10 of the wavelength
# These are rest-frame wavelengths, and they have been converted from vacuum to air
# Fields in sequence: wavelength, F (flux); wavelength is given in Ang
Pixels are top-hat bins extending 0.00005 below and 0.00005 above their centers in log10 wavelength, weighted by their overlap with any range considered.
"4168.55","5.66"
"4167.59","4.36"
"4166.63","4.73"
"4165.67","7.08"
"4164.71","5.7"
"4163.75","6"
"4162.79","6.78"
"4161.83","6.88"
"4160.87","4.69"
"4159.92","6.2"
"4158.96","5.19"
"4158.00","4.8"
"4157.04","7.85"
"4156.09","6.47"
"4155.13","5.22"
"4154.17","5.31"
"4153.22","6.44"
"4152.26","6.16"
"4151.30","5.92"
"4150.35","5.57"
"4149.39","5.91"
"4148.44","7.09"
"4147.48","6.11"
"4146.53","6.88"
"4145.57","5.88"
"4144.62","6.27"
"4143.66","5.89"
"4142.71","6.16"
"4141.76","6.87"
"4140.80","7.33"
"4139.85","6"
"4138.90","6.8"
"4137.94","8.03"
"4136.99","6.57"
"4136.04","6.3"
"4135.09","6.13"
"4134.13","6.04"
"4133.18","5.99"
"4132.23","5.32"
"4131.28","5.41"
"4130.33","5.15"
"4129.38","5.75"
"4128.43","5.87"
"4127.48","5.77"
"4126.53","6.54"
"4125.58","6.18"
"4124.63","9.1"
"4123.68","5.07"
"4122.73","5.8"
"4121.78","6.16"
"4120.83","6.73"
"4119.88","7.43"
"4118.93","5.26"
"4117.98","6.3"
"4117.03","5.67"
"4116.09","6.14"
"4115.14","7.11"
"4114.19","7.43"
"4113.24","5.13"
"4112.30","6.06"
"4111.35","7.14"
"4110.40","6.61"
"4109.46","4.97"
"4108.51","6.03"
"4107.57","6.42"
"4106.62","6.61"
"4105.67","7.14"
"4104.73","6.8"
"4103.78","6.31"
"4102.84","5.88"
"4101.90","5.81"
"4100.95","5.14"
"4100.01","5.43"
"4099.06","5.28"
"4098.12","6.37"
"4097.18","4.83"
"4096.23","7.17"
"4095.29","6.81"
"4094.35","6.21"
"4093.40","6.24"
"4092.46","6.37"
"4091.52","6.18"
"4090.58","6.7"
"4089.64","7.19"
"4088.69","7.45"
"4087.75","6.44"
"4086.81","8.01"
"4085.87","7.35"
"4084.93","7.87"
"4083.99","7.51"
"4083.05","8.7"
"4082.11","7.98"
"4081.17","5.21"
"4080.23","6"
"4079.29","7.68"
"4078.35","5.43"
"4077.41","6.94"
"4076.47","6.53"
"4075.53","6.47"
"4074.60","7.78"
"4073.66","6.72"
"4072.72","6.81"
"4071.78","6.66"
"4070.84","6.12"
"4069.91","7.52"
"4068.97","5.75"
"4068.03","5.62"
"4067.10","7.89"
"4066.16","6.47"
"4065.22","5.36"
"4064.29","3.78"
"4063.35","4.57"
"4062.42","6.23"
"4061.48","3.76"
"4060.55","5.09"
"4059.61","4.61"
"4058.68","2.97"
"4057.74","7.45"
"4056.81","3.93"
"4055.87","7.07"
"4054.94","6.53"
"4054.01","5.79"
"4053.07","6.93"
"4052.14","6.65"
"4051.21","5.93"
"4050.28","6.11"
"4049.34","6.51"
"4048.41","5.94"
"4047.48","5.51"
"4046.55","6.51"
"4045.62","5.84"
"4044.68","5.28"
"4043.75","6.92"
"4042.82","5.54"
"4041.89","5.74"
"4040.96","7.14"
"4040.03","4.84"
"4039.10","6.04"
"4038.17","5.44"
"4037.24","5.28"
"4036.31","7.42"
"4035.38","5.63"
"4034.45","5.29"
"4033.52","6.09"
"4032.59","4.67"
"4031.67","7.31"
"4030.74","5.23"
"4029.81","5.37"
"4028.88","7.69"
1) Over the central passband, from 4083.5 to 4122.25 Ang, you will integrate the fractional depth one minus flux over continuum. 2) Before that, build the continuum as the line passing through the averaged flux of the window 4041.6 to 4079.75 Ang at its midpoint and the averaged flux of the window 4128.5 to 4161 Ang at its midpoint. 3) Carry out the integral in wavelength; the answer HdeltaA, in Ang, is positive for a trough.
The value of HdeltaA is -2.3 Ang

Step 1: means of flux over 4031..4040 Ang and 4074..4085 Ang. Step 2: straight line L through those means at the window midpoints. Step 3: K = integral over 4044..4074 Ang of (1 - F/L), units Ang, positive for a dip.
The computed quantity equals 2.6 Ang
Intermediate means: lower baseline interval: 5.84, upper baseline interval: 6.97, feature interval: 5.88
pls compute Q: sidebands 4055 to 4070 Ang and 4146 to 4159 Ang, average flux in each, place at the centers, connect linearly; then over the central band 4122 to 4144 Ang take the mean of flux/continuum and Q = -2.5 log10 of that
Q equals -0.05 mag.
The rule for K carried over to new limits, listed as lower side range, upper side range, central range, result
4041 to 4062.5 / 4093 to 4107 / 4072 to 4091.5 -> -3.3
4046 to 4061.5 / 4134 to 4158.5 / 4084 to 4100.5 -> -1.7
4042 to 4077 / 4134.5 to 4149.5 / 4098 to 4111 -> 0.5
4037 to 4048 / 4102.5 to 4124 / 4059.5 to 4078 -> -0.1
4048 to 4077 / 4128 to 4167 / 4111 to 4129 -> -0.8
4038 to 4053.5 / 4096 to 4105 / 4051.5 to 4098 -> -3.2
